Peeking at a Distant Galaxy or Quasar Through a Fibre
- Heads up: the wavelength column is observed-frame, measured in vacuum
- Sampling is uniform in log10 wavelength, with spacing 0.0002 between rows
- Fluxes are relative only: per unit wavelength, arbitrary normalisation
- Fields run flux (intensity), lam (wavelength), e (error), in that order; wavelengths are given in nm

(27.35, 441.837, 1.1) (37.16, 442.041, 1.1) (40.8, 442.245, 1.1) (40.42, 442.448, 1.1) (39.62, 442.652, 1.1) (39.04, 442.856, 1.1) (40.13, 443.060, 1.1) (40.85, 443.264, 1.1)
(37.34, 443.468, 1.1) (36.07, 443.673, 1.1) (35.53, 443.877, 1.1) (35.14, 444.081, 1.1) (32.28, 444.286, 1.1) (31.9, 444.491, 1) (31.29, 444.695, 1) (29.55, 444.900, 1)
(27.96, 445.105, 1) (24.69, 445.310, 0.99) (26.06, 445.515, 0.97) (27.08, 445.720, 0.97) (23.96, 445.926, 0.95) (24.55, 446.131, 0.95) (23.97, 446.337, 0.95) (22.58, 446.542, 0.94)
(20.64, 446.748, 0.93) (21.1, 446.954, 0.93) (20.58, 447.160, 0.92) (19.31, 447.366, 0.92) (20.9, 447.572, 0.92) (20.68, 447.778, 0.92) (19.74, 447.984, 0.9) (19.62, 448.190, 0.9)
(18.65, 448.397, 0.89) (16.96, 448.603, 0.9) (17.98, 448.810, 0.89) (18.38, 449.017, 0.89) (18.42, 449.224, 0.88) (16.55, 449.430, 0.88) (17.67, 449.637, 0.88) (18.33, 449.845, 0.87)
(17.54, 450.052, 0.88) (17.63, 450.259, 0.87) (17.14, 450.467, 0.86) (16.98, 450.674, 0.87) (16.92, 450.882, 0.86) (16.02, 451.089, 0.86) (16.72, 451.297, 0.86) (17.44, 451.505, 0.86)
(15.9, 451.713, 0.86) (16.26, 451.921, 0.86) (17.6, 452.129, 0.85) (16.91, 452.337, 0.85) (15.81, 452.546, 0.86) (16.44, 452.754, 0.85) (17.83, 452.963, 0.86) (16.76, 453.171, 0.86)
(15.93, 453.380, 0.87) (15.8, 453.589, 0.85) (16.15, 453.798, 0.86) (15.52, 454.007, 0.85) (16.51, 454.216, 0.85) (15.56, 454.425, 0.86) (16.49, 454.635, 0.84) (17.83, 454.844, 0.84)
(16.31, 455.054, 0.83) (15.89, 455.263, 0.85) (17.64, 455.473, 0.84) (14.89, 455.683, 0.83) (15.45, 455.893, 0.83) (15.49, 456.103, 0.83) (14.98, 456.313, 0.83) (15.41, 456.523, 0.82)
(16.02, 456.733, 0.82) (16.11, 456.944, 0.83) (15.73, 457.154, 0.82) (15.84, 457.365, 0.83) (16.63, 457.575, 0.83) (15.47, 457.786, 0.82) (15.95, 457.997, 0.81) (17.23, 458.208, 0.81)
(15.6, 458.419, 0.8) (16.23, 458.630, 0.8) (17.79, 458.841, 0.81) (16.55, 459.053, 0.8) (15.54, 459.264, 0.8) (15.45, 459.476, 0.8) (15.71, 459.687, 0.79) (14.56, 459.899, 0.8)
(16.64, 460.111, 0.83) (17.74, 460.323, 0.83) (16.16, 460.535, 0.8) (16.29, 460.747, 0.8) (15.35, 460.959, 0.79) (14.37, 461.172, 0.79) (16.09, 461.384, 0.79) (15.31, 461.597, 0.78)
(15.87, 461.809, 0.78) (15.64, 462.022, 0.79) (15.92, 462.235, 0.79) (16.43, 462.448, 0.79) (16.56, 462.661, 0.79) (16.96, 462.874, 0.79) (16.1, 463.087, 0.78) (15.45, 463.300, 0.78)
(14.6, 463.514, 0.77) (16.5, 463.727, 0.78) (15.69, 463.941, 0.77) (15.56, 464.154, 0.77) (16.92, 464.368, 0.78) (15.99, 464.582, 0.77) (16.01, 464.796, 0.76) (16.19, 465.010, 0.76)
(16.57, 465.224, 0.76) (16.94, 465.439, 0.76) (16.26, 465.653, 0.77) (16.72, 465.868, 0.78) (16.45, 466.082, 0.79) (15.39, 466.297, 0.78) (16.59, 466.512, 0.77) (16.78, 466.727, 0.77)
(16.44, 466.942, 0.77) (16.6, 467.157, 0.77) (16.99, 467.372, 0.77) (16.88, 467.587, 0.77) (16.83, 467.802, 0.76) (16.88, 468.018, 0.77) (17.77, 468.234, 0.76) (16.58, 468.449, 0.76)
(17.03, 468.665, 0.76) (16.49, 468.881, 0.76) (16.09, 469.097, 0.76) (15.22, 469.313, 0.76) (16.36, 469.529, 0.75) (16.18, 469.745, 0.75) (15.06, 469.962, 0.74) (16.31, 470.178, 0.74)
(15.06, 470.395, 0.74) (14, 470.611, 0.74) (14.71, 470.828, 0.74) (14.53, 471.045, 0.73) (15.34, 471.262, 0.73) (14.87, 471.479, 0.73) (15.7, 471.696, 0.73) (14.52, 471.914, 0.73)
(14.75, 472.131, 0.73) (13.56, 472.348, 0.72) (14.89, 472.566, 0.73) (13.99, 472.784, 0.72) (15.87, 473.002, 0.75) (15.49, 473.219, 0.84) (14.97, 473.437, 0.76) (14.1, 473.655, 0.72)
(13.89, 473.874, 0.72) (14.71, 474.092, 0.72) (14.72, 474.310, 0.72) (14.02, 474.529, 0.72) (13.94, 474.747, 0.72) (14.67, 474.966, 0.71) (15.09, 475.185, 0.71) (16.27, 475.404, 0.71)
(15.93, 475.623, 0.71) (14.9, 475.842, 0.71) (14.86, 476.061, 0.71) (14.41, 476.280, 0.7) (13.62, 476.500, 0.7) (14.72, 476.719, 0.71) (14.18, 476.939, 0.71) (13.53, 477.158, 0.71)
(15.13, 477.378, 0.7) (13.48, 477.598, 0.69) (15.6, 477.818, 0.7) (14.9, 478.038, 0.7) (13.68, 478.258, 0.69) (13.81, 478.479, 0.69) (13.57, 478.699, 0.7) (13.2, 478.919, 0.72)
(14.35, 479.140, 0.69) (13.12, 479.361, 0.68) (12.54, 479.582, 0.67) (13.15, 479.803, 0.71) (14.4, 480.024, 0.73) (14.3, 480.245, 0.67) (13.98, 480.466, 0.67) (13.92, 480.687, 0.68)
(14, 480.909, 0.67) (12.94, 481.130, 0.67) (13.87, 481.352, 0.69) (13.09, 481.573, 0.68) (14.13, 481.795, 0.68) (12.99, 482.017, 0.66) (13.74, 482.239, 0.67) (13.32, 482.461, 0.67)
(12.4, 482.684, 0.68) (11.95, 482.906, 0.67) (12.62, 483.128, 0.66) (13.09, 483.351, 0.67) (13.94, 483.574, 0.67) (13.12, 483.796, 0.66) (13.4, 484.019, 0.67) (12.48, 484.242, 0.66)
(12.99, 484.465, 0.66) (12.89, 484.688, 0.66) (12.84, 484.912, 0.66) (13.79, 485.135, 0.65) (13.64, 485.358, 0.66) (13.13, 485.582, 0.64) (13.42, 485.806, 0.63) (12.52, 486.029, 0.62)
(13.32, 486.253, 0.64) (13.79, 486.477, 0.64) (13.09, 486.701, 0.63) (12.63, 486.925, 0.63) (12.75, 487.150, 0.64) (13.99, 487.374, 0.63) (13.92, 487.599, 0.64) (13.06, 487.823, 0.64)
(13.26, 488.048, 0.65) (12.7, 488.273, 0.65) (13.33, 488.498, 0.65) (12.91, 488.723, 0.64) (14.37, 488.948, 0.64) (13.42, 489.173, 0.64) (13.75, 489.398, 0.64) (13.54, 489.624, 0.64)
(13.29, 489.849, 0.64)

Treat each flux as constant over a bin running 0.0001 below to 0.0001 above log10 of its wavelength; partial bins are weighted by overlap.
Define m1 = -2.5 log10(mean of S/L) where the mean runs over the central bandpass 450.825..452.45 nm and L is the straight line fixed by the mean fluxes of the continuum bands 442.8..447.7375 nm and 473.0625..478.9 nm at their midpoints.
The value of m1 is 0.47 mag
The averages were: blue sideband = 28.6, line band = 16.7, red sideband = 14.5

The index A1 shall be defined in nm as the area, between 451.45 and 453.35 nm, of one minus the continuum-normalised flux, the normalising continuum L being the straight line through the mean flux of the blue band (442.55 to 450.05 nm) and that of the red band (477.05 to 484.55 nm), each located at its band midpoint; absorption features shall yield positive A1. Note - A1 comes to 0.56 nm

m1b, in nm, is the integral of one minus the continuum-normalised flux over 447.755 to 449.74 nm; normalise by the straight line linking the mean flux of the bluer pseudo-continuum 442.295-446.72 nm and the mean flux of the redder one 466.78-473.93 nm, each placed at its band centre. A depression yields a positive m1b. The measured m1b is 0.73 nm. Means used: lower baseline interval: 31.8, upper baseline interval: 15.6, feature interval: 18.4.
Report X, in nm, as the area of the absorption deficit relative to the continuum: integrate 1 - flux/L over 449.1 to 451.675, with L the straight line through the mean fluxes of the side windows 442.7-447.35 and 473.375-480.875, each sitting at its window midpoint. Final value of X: 0.93 nm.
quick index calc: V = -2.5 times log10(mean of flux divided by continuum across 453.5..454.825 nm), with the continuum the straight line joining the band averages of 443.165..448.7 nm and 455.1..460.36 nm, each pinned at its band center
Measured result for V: 0.18 mag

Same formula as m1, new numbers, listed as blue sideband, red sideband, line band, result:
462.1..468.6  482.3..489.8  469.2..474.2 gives 0.032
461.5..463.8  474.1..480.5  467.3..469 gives -0.108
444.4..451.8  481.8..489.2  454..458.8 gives 0.190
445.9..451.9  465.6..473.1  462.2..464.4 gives 0.046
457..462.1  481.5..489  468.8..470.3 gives -0.073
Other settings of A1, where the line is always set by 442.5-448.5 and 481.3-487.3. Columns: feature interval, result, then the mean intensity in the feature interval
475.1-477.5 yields 0.21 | 14.8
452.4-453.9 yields 0.52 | 16.4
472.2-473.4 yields 0.19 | 14.8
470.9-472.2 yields 0.22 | 14.9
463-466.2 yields 0.71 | 16.1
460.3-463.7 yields 0.91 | 15.9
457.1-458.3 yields 0.37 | 16.1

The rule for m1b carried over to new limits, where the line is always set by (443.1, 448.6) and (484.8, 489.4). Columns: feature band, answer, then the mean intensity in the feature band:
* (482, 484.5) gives 0.26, 13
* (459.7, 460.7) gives 0.26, 16.2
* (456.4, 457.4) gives 0.31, 15.8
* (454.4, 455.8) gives 0.43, 16.4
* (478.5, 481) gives 0.32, 13.7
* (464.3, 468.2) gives 0.67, 16.5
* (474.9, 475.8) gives 0.08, 15.5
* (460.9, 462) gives 0.31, 15.4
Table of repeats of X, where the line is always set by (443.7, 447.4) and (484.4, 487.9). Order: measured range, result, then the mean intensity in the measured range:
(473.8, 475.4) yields 0.238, 14.6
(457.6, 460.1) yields 0.710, 16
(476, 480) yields 0.499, 14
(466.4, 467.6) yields 0.182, 16.7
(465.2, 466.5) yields 0.238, 16.4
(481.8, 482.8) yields 0.091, 13.2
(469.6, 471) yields 0.253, 15.2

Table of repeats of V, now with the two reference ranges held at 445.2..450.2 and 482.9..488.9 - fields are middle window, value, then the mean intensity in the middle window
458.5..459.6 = 0.13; 16.3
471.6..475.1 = 0.07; 14.6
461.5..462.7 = 0.12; 15.9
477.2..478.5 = 0.02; 14.4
